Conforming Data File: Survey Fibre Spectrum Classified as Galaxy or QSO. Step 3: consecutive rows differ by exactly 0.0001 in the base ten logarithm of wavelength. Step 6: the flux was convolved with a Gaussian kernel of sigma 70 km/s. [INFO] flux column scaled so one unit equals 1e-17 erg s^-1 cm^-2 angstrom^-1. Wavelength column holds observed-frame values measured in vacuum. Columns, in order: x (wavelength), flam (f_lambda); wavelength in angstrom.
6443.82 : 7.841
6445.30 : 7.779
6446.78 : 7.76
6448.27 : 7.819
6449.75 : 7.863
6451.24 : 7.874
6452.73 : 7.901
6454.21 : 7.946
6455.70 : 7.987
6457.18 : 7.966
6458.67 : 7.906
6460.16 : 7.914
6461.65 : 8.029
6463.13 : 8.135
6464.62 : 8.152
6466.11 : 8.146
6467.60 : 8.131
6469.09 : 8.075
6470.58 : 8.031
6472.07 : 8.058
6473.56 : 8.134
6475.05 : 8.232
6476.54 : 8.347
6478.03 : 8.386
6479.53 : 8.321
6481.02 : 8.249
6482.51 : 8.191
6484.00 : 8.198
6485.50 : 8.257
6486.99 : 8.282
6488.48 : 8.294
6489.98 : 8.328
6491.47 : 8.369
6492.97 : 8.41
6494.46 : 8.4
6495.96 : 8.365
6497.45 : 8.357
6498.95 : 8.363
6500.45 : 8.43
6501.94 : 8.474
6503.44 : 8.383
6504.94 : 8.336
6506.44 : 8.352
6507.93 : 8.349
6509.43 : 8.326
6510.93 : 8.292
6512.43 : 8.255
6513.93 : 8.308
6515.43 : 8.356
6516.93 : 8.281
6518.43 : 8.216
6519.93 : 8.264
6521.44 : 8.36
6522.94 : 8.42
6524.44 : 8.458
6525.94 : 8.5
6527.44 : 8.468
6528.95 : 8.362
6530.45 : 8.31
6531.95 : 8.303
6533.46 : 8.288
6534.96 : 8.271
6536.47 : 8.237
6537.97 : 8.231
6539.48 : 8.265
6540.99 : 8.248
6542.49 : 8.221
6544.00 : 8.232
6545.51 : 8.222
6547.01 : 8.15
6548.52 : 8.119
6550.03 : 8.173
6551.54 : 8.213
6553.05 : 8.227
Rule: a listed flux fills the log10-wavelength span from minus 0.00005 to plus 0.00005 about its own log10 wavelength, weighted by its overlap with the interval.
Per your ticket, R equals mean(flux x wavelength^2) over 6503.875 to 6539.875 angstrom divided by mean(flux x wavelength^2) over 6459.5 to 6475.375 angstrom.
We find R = 1.05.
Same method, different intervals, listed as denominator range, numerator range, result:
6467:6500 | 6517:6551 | 1.02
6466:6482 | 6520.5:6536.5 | 1.04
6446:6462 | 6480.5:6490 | 1.05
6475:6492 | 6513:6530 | 1.02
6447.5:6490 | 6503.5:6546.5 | 1.04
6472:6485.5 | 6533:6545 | 1.02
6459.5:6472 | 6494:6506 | 1.05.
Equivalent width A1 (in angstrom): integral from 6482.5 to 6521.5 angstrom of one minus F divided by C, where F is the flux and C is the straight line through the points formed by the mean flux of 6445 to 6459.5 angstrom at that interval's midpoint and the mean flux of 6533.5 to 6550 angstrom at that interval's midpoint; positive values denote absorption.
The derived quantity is -1.2 angstrom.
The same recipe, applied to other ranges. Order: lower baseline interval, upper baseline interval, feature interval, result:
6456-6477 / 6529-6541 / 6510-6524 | -0.14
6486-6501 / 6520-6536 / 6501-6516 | 0.03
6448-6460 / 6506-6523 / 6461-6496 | -0.67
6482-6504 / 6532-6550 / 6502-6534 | -0.25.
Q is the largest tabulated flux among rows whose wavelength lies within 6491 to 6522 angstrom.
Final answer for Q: 8.474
